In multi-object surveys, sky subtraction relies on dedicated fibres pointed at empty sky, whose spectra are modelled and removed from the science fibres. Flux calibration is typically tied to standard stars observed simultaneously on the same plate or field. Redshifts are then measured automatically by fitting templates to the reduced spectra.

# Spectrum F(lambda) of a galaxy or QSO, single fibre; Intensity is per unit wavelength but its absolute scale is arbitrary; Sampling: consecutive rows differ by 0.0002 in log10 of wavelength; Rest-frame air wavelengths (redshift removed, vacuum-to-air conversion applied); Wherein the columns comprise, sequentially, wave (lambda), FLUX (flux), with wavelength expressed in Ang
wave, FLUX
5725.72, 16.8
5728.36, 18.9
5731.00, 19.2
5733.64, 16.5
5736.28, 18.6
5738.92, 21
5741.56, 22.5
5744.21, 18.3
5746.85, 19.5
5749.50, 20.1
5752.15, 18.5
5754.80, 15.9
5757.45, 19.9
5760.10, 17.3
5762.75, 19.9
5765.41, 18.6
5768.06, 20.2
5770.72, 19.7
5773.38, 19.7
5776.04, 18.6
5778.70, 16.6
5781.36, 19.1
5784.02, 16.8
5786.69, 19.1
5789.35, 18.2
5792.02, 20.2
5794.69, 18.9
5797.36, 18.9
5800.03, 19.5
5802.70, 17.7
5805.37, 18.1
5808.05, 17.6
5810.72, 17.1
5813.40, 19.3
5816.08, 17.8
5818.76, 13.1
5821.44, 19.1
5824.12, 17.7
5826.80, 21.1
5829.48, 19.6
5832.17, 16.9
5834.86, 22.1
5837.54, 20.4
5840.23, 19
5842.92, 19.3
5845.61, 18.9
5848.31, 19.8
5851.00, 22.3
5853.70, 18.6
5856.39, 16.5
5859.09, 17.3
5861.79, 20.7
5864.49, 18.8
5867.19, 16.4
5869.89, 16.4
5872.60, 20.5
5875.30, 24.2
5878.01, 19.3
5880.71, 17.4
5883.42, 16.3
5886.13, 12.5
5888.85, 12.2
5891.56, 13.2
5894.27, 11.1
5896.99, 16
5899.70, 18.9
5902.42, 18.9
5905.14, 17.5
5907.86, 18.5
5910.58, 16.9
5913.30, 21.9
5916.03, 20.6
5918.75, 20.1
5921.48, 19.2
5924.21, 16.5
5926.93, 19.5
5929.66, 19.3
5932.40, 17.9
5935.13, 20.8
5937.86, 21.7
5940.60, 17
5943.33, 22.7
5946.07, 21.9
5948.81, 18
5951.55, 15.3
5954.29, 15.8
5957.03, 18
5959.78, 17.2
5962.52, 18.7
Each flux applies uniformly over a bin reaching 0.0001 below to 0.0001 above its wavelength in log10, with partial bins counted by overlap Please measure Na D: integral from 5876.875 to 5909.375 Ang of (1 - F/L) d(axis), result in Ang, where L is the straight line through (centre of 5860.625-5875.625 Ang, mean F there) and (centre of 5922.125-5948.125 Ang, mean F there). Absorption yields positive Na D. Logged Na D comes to 5.7 Ang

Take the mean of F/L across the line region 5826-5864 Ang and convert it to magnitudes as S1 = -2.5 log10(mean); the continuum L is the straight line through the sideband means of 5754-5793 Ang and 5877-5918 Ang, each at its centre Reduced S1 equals -0.11 mag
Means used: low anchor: 18.7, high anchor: 16.8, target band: 19.4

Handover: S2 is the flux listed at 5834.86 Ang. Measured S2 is 22.1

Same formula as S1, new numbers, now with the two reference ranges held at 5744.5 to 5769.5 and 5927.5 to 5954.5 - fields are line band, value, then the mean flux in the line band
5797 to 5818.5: 0.058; 18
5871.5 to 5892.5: 0.127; 17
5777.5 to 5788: 0.059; 17.9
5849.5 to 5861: 0.014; 18.8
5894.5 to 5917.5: 0.049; 18.3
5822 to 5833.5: 0.008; 18.9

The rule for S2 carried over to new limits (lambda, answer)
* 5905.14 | 17.5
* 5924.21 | 16.5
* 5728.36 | 18.9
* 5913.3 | 21.9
